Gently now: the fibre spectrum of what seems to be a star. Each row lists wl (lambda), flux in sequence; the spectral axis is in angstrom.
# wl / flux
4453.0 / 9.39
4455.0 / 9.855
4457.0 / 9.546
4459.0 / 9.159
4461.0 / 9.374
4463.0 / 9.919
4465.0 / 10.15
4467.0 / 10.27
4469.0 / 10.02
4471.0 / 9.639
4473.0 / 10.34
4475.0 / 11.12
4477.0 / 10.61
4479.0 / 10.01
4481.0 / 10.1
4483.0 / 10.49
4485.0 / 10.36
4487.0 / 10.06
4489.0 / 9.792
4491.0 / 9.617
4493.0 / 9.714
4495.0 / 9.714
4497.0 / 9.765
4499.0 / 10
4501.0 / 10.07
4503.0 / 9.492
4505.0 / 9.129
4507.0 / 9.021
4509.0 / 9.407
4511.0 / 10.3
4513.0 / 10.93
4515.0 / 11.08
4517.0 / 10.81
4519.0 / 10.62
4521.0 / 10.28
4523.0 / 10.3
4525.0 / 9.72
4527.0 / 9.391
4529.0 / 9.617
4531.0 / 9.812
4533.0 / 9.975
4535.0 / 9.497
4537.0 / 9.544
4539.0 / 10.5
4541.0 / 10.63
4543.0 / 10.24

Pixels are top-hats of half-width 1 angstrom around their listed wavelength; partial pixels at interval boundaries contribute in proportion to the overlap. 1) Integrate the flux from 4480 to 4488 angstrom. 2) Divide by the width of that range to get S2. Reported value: 10.3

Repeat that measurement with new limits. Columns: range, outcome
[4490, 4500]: 9.76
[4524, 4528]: 9.56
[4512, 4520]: 10.9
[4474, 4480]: 10.6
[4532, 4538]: 9.67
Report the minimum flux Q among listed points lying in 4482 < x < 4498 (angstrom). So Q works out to 9.617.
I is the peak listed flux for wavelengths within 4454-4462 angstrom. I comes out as 9.855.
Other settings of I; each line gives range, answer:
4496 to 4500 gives 10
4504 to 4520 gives 11.08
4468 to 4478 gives 11.12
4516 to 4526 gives 10.81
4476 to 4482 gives 10.61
